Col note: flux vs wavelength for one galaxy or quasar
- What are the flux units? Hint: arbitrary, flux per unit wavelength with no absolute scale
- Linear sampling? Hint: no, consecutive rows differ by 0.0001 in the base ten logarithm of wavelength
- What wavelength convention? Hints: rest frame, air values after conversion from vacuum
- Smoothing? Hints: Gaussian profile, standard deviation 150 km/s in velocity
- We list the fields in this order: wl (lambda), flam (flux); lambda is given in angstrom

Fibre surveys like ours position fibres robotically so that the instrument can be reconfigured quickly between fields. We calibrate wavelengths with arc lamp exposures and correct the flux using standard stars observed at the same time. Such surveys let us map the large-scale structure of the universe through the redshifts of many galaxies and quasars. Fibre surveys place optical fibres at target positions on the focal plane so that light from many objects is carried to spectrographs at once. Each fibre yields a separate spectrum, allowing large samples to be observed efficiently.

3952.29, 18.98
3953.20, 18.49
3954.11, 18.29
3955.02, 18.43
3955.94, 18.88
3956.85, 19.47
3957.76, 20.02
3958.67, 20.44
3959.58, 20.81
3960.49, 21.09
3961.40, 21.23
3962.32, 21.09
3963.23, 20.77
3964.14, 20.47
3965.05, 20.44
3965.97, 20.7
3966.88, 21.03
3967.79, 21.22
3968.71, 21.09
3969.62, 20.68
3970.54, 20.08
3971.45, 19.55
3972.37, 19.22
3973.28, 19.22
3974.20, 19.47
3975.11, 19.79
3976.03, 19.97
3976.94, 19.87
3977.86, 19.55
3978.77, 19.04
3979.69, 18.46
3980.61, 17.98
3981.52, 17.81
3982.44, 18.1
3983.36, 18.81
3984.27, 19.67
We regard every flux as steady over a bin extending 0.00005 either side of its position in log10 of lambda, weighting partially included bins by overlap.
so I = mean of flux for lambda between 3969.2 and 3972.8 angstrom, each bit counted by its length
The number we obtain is 19.8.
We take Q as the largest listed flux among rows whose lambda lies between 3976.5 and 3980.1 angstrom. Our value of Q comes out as 19.87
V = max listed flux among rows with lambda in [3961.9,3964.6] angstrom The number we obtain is 21.09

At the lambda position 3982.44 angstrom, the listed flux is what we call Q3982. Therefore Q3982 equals 18.1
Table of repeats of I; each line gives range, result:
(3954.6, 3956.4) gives 18.6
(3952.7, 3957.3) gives 18.7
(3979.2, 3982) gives 18.1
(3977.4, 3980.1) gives 19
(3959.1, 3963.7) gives 21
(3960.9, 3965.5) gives 20.8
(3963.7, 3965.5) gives 20.5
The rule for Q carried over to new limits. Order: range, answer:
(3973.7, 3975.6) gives 19.79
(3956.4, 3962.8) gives 21.23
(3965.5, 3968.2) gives 21.22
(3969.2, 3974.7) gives 20.68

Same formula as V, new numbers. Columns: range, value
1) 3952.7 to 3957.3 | 19.47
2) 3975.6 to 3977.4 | 19.97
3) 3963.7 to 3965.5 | 20.47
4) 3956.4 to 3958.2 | 20.02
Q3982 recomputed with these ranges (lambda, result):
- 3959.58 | 20.81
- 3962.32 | 21.09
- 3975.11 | 19.79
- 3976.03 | 19.97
